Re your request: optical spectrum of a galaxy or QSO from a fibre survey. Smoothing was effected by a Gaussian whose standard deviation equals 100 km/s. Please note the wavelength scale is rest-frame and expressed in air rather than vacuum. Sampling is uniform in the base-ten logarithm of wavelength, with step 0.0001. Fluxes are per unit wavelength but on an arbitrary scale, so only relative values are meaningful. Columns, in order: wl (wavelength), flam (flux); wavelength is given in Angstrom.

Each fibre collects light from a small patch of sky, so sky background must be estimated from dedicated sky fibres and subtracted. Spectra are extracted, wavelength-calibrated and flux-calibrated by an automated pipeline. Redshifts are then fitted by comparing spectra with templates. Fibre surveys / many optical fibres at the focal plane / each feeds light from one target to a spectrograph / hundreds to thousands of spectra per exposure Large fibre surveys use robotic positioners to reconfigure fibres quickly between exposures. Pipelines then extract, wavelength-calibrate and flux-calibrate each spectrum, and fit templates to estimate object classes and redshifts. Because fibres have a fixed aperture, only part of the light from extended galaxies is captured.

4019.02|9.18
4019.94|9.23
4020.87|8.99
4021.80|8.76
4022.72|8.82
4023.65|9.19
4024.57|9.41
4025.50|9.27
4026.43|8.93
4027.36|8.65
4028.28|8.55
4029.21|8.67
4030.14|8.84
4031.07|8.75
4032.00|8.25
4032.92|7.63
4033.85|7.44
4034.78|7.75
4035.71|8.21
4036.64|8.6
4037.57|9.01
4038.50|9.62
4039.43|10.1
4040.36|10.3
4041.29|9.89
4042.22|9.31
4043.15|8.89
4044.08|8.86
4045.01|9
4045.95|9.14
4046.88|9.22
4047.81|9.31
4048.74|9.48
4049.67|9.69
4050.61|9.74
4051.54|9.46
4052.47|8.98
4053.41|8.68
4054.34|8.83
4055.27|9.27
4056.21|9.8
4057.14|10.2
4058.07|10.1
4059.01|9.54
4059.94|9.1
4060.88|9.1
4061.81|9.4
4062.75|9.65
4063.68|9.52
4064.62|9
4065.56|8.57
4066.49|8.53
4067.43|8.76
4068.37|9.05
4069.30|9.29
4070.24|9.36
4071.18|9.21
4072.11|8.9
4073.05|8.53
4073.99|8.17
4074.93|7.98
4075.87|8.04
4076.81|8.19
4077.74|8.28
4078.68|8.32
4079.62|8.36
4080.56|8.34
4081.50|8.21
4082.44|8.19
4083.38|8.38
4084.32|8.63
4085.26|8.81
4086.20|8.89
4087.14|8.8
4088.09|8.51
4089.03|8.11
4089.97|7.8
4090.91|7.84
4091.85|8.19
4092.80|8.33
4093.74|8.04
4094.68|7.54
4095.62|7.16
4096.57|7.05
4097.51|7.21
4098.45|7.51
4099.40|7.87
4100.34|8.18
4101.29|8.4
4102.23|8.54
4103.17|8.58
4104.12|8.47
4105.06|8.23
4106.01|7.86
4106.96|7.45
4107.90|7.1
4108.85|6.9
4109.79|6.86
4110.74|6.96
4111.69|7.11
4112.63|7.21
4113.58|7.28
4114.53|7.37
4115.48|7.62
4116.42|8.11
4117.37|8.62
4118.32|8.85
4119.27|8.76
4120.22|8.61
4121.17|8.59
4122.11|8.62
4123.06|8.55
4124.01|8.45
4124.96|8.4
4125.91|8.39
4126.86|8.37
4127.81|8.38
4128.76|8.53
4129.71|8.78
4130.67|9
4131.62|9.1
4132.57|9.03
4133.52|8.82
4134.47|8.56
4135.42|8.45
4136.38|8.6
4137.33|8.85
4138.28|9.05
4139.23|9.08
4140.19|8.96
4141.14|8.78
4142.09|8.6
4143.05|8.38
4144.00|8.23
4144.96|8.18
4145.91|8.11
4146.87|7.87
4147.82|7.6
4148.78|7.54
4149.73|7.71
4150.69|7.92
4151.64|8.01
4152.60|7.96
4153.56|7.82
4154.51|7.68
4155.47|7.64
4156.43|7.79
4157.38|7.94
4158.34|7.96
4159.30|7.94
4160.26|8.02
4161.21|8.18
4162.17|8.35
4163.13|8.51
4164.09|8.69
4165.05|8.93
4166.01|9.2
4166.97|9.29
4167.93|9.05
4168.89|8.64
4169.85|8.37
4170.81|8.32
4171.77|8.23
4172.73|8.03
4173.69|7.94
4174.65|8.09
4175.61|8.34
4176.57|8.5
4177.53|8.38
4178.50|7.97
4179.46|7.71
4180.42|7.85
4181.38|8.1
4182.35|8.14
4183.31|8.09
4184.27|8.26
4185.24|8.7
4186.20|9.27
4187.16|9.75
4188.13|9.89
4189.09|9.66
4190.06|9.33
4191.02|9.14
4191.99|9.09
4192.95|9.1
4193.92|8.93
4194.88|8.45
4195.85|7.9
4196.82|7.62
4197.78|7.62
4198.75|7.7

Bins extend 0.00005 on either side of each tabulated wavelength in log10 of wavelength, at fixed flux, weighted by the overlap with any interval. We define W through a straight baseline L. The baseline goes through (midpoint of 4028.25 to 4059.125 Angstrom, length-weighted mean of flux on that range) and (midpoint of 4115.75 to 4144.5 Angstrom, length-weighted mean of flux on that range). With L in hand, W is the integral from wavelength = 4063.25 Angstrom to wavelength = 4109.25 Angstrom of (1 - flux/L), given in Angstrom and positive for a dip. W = 3.1 Angstrom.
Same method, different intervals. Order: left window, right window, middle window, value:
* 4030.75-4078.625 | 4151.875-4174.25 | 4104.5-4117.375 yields 1.8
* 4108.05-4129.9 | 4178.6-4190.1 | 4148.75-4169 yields 0.5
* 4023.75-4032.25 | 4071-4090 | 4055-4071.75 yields -1.5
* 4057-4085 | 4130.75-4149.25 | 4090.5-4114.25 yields 2.8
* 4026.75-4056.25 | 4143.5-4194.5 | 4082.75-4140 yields 3.0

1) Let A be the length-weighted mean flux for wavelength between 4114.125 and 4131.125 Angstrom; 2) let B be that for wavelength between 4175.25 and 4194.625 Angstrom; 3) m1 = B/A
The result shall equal 1.0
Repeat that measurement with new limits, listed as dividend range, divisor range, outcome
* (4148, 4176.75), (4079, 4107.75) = 1.01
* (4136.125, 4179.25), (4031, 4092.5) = 0.94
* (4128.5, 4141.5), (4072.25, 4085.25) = 1.06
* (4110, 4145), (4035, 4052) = 0.90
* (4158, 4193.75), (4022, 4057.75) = 0.95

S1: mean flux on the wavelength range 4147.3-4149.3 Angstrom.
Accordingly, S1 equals 7.6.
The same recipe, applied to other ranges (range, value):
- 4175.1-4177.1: 8.43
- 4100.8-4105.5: 8.45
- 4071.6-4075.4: 8.41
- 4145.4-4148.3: 7.87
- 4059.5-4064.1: 9.36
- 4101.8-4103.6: 8.58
